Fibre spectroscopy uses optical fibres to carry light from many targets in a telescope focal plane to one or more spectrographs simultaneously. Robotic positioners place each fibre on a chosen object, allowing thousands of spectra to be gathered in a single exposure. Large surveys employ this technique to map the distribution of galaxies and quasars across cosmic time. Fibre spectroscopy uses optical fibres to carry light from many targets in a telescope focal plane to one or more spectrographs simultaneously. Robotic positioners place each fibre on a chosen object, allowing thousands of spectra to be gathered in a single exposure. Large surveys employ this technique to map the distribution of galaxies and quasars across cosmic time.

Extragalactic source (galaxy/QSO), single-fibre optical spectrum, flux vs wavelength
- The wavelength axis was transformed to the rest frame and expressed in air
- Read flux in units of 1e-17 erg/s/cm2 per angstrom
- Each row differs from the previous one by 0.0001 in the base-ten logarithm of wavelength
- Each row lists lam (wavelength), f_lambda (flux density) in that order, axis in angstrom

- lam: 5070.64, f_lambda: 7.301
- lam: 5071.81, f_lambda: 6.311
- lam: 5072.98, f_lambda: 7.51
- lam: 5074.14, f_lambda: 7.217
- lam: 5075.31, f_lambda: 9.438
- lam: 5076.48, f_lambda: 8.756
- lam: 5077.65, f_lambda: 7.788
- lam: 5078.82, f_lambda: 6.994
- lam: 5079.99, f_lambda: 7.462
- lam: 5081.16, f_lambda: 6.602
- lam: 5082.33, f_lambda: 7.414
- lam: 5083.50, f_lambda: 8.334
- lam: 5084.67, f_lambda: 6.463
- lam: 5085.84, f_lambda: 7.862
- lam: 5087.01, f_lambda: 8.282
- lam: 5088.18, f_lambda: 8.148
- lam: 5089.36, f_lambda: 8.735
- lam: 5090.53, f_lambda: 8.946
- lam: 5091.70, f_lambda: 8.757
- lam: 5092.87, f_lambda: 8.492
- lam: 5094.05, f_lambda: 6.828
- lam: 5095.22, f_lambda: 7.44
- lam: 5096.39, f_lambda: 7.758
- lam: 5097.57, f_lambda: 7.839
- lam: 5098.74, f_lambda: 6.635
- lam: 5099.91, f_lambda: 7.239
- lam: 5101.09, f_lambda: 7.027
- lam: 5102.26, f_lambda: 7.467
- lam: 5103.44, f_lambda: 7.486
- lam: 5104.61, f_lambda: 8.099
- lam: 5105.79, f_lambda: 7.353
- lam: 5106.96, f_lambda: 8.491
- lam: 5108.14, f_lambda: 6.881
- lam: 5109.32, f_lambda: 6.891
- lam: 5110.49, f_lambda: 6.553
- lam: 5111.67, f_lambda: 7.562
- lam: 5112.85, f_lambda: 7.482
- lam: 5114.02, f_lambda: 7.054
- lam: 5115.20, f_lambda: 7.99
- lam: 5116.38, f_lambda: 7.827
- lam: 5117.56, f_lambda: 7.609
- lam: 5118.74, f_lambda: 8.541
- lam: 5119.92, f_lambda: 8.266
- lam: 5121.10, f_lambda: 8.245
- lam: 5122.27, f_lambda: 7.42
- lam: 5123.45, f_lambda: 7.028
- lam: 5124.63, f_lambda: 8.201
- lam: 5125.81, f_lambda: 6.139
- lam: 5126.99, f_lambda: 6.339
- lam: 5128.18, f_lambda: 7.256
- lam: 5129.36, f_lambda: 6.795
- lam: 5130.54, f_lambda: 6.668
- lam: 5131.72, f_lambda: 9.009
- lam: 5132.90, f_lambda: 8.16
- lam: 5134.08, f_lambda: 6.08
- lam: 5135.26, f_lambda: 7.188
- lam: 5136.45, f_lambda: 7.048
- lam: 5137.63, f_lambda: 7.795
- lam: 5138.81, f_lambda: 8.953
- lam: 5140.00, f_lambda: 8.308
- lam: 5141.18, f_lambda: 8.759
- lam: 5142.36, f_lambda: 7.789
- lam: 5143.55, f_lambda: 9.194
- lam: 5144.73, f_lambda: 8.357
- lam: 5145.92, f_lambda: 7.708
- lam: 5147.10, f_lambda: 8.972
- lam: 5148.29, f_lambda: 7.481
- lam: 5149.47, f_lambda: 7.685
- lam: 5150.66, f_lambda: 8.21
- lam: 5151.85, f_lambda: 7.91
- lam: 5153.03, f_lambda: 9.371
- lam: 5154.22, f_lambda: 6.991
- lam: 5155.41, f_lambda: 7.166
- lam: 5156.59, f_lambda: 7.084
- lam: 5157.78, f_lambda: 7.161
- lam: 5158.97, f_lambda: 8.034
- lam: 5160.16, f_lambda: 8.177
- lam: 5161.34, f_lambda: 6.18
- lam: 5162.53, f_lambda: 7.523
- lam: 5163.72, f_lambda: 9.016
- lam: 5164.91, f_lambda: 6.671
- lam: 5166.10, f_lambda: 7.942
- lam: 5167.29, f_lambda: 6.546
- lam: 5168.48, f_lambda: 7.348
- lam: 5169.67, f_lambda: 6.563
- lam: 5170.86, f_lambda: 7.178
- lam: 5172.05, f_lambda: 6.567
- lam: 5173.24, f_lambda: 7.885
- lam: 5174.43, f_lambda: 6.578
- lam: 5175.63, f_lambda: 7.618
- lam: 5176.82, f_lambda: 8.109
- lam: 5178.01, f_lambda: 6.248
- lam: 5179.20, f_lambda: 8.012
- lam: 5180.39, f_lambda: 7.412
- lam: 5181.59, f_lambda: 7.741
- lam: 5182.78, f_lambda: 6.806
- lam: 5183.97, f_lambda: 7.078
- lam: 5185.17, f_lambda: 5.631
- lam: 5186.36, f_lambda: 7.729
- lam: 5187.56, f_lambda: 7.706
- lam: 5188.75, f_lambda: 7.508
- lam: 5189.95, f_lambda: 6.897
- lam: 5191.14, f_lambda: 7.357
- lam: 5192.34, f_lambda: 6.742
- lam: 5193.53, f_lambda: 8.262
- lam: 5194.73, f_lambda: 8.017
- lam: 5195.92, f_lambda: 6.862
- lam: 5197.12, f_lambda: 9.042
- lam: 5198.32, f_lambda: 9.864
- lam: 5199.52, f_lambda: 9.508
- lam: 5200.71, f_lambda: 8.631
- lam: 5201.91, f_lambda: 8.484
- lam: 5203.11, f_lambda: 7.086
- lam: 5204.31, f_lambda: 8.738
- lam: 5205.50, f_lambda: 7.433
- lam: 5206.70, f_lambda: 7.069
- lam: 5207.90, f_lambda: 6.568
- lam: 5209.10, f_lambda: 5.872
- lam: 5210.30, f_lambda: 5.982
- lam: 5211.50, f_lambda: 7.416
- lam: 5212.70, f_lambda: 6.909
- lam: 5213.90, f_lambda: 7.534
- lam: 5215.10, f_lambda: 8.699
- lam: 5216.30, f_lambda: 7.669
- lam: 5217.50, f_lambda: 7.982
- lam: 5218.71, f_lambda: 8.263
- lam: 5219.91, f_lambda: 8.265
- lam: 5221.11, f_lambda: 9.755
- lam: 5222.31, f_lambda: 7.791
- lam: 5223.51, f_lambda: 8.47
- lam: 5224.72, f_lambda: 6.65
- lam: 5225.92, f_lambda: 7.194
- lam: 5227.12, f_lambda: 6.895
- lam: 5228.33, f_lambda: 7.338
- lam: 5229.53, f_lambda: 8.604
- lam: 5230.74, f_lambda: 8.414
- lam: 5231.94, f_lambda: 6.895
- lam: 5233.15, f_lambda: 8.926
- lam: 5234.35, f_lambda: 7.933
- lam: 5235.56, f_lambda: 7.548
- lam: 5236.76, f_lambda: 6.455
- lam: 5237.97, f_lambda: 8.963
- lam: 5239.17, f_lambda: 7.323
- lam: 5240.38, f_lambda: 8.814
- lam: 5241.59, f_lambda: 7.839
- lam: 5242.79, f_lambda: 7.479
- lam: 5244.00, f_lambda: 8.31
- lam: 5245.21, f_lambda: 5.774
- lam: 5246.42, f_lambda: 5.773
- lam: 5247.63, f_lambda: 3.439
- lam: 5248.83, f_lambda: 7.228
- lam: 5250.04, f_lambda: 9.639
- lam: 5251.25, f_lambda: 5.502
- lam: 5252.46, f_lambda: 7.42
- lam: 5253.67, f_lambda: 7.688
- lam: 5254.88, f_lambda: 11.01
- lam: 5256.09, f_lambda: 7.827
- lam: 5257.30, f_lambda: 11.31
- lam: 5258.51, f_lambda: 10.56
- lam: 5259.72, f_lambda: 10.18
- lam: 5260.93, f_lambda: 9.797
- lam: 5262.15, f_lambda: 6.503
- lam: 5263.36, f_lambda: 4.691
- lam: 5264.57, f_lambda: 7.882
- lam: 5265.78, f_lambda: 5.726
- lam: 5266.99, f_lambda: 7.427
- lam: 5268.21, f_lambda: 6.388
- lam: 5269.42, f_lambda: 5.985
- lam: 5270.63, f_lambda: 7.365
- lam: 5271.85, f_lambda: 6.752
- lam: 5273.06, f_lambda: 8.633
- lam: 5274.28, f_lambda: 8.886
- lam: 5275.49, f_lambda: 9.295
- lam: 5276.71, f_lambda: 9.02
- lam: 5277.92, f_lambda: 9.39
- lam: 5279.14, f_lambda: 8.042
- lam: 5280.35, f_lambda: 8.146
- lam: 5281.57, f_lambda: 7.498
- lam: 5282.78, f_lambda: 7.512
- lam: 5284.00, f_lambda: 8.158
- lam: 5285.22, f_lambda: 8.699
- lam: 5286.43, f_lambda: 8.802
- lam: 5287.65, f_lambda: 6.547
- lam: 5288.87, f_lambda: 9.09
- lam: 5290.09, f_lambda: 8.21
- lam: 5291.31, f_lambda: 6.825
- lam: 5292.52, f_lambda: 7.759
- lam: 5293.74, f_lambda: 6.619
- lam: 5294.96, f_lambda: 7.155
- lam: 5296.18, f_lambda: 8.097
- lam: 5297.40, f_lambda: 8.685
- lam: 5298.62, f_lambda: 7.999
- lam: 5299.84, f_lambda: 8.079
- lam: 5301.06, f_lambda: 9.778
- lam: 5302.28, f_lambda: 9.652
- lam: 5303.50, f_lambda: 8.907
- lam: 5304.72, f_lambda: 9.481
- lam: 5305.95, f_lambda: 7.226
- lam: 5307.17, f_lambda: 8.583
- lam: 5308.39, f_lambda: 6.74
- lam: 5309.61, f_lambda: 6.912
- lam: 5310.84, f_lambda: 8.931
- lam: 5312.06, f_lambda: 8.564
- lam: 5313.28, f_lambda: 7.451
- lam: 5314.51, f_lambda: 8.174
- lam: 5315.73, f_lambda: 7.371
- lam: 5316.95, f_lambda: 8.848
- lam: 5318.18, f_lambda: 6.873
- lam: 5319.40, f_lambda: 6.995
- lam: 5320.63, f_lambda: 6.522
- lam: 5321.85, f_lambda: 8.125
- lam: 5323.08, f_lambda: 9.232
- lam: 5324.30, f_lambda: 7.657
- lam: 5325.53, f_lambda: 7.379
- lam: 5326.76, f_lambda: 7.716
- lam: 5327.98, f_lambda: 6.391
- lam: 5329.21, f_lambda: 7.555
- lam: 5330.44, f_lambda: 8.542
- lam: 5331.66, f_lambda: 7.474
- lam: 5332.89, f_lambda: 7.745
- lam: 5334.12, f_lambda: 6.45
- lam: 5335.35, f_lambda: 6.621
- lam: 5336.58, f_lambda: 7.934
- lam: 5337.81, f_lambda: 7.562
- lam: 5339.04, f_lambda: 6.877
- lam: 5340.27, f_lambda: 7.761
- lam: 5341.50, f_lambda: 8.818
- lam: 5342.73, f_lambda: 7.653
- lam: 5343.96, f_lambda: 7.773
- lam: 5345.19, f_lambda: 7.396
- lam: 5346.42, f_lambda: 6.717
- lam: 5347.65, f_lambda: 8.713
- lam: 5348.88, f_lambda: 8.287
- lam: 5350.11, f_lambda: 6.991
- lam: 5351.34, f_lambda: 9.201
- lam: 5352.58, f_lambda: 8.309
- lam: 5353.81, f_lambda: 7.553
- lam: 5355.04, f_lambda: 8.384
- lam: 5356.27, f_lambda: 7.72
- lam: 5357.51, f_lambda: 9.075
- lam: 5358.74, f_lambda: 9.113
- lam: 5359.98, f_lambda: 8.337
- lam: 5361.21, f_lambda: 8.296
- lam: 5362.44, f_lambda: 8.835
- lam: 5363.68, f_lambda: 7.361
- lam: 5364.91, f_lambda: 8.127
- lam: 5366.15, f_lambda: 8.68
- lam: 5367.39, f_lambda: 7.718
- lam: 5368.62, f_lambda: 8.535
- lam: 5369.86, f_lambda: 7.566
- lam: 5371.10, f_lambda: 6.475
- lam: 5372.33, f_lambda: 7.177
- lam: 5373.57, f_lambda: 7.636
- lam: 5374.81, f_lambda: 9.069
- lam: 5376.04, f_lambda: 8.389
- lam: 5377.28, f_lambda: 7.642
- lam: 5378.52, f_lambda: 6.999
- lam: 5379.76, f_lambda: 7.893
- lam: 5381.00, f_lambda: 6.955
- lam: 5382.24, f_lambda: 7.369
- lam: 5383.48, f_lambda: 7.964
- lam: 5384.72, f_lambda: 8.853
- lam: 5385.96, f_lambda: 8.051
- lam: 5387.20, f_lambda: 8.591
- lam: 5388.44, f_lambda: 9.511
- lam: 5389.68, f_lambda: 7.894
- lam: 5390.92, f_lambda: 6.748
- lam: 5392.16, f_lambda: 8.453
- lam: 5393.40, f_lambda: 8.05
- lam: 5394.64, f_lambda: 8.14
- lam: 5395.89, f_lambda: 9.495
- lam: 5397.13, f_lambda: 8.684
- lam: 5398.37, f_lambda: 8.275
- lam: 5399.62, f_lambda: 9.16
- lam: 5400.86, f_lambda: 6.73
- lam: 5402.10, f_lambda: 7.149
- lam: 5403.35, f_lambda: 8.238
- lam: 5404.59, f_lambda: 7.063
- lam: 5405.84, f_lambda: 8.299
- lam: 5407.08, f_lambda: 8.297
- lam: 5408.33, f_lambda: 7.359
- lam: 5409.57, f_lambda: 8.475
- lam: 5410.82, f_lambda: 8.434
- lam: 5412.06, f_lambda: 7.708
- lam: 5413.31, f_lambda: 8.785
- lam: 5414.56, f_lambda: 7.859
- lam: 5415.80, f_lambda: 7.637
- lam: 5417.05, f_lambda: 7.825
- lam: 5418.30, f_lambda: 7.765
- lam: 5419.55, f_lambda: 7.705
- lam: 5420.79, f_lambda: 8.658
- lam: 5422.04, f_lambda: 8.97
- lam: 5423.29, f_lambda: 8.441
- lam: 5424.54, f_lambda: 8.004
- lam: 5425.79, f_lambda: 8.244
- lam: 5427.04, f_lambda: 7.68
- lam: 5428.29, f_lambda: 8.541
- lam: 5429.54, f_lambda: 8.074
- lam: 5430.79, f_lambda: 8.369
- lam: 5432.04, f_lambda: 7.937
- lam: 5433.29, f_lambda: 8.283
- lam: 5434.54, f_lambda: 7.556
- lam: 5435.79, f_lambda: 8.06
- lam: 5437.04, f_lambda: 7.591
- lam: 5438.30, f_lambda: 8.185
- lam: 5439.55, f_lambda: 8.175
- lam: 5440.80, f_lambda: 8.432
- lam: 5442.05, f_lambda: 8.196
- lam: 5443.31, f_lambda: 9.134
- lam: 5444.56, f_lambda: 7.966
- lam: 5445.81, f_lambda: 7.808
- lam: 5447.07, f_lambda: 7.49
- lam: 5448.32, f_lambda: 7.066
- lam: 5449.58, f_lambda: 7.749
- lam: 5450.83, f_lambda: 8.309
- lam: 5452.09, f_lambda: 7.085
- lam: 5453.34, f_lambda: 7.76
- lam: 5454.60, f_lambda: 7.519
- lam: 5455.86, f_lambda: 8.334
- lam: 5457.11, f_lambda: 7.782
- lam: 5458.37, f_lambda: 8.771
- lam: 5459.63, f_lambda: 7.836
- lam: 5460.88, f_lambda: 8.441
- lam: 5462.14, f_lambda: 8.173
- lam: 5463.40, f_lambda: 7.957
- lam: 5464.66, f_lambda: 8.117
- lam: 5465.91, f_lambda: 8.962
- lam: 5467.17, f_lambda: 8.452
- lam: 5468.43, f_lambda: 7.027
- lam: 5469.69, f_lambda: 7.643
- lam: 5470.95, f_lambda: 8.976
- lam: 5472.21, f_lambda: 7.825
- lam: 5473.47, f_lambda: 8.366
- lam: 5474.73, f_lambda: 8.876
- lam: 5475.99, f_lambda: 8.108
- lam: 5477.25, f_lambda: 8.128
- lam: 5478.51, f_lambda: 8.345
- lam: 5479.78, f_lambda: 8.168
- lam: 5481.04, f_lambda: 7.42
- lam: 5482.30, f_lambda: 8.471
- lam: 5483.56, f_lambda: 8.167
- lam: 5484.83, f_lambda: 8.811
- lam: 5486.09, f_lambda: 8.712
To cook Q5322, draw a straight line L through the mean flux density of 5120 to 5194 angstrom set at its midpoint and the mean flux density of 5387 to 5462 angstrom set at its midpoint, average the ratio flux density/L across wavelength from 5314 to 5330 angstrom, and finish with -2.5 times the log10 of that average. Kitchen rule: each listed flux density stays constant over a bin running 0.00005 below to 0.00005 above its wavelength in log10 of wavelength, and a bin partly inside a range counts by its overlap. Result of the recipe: 0.04 mag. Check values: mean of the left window 7.51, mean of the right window 8.08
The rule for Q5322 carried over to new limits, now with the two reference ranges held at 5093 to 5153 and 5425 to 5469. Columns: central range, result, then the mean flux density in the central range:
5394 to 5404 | -0.03 mag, 8.23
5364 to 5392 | 0.01 mag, 7.91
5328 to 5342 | 0.05 mag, 7.51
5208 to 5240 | 0.01 mag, 7.67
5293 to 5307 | -0.06 mag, 8.33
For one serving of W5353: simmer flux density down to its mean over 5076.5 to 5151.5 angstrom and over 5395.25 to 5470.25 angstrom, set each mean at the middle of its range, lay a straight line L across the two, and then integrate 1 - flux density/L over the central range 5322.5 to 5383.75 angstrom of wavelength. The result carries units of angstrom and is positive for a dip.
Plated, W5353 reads 1.0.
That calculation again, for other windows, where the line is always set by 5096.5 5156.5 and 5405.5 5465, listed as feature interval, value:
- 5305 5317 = 0.02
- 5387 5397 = -0.46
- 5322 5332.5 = 0.20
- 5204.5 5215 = 1.01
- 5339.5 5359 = -0.29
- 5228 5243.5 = -0.21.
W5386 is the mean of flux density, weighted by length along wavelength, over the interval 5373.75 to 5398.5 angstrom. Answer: 8.14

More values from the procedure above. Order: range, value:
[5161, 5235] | 7.58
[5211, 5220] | 7.82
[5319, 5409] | 7.9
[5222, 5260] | 7.83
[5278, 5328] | 7.97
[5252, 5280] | 8.17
